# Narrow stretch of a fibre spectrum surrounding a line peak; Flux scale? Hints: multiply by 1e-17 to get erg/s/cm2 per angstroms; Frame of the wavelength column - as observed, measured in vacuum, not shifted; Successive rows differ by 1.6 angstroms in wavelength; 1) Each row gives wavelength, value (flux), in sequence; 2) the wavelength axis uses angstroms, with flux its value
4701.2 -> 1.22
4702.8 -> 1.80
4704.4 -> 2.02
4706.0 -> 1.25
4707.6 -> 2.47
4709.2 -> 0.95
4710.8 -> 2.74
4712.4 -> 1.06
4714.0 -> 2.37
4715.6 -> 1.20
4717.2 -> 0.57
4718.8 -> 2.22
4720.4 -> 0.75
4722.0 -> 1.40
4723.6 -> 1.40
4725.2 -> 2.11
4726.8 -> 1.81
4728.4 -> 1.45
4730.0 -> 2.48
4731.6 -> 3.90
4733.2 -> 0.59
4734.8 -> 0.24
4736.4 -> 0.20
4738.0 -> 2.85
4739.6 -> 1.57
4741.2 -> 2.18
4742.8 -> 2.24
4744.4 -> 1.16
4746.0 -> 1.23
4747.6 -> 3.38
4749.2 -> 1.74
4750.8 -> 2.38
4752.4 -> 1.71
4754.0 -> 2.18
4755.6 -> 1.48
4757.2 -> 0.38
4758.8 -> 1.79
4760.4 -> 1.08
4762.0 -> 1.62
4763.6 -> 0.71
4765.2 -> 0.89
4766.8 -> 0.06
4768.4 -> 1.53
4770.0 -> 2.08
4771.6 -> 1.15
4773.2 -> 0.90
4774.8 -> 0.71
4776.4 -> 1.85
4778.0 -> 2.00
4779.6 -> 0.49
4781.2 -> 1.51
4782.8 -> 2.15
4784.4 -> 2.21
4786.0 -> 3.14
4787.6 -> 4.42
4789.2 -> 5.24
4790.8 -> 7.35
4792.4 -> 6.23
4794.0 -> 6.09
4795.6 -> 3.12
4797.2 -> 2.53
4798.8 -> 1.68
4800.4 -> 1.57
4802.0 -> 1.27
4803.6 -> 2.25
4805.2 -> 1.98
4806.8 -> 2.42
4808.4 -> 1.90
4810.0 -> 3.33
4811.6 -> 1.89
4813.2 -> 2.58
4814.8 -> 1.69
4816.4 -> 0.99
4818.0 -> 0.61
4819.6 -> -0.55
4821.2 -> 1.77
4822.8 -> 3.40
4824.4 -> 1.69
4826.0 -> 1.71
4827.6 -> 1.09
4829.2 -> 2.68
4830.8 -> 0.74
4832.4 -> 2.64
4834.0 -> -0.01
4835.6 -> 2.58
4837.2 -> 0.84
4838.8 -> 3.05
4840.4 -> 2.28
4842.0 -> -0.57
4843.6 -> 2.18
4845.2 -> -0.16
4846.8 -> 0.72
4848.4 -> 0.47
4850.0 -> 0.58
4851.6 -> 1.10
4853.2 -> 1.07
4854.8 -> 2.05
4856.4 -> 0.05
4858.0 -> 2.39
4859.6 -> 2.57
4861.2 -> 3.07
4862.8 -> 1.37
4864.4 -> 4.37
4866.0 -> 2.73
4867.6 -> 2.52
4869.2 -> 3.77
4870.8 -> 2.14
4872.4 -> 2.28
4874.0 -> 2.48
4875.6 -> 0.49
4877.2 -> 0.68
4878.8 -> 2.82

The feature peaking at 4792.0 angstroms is [O II]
